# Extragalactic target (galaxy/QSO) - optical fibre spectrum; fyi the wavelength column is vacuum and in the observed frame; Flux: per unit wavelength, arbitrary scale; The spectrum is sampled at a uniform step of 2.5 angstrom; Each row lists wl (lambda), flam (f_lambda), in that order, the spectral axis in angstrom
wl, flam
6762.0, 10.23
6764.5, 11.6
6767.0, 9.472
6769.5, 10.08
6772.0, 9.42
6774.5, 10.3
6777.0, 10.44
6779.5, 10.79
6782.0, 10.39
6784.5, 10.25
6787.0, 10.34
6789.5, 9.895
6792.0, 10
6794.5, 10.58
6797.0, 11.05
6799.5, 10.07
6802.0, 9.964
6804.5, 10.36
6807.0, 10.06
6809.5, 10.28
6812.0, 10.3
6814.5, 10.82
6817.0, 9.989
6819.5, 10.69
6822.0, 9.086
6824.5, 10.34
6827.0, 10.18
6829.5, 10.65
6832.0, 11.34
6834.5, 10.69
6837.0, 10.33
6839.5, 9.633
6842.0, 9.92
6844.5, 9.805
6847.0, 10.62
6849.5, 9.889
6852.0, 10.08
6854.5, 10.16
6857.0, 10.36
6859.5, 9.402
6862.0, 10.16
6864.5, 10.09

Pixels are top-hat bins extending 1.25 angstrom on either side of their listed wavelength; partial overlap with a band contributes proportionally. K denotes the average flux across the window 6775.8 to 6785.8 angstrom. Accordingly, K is 10.5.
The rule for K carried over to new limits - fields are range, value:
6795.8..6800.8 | 10.5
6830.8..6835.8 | 11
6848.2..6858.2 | 10.1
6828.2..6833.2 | 11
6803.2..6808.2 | 10.2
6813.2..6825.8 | 10.2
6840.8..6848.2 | 10.1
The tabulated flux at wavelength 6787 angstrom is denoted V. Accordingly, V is 10.34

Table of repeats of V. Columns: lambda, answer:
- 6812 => 10.3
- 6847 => 10.62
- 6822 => 9.086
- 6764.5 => 11.6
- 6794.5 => 10.58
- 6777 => 10.44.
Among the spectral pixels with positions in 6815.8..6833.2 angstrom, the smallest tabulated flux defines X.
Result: 9.086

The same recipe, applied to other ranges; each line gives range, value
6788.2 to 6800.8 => 9.895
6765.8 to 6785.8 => 9.42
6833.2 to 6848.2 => 9.633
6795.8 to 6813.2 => 9.964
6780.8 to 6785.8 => 10.25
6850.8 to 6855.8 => 10.08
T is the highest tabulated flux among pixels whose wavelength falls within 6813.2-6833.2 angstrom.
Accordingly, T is 11.34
